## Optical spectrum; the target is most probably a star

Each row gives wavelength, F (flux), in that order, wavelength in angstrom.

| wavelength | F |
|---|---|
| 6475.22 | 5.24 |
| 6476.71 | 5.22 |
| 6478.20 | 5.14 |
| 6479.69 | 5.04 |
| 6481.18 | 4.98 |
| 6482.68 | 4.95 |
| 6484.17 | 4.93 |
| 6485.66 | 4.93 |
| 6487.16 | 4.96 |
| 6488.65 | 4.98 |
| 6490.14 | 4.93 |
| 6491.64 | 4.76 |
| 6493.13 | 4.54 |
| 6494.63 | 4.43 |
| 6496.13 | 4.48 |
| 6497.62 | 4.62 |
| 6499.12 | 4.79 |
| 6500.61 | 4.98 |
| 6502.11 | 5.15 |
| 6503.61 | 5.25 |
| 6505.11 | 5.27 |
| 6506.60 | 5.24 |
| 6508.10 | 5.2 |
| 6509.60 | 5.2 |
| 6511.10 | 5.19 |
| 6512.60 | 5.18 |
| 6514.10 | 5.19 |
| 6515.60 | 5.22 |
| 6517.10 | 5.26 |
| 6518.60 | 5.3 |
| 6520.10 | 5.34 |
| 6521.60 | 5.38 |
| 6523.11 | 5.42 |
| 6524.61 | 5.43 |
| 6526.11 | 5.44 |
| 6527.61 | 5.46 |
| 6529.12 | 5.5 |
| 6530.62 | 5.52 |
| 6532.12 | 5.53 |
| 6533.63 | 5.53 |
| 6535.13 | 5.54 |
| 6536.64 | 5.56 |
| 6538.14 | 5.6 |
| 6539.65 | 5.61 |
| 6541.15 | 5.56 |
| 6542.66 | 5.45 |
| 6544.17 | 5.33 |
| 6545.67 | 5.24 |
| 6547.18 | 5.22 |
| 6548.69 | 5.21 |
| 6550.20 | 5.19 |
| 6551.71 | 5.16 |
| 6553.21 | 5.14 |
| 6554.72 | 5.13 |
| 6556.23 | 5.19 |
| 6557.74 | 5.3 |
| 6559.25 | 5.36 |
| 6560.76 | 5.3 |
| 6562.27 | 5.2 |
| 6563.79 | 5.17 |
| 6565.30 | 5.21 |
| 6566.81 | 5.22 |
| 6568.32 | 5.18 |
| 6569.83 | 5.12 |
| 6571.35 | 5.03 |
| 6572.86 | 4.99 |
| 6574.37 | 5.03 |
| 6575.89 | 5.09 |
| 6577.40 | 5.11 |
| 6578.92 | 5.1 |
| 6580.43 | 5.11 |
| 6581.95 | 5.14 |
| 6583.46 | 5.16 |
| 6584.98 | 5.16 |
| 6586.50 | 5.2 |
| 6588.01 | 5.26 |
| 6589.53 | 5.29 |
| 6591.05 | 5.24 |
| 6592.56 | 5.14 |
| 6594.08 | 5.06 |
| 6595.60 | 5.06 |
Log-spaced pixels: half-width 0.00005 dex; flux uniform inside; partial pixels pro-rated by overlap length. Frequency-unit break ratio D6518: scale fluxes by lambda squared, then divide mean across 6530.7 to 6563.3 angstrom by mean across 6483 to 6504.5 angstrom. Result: 1.12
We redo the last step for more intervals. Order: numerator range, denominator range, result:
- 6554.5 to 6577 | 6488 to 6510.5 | 1.07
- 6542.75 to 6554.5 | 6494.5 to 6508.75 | 1.07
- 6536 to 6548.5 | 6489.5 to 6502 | 1.17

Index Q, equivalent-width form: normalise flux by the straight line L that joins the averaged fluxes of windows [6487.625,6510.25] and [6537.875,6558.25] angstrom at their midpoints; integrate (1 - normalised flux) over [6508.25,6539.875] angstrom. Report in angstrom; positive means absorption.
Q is -1.7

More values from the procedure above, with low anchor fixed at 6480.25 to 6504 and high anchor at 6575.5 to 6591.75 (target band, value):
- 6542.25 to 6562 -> -0.7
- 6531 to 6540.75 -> -1.1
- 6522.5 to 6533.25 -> -1.1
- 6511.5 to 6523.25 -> -0.8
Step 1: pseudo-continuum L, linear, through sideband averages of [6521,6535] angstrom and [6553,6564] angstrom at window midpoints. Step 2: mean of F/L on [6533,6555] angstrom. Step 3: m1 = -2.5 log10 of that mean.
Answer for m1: -0.01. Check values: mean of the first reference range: 5.47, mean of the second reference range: 5.23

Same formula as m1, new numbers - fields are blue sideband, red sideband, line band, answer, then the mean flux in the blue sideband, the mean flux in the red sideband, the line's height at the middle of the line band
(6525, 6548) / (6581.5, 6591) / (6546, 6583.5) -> 0.033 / 5.47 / 5.21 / 5.32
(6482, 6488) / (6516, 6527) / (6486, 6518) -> 0.032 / 4.95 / 5.37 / 5.14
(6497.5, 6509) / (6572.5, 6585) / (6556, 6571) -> -0.026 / 5.09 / 5.1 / 5.1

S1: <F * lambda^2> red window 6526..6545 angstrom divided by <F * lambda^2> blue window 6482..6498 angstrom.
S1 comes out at 1.2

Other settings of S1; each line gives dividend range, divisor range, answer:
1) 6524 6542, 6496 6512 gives 1.10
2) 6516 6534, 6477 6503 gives 1.13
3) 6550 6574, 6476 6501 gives 1.09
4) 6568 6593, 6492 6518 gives 1.05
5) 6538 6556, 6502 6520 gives 1.03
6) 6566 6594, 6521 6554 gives 0.96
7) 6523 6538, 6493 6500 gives 1.21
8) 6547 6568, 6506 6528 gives 1.00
